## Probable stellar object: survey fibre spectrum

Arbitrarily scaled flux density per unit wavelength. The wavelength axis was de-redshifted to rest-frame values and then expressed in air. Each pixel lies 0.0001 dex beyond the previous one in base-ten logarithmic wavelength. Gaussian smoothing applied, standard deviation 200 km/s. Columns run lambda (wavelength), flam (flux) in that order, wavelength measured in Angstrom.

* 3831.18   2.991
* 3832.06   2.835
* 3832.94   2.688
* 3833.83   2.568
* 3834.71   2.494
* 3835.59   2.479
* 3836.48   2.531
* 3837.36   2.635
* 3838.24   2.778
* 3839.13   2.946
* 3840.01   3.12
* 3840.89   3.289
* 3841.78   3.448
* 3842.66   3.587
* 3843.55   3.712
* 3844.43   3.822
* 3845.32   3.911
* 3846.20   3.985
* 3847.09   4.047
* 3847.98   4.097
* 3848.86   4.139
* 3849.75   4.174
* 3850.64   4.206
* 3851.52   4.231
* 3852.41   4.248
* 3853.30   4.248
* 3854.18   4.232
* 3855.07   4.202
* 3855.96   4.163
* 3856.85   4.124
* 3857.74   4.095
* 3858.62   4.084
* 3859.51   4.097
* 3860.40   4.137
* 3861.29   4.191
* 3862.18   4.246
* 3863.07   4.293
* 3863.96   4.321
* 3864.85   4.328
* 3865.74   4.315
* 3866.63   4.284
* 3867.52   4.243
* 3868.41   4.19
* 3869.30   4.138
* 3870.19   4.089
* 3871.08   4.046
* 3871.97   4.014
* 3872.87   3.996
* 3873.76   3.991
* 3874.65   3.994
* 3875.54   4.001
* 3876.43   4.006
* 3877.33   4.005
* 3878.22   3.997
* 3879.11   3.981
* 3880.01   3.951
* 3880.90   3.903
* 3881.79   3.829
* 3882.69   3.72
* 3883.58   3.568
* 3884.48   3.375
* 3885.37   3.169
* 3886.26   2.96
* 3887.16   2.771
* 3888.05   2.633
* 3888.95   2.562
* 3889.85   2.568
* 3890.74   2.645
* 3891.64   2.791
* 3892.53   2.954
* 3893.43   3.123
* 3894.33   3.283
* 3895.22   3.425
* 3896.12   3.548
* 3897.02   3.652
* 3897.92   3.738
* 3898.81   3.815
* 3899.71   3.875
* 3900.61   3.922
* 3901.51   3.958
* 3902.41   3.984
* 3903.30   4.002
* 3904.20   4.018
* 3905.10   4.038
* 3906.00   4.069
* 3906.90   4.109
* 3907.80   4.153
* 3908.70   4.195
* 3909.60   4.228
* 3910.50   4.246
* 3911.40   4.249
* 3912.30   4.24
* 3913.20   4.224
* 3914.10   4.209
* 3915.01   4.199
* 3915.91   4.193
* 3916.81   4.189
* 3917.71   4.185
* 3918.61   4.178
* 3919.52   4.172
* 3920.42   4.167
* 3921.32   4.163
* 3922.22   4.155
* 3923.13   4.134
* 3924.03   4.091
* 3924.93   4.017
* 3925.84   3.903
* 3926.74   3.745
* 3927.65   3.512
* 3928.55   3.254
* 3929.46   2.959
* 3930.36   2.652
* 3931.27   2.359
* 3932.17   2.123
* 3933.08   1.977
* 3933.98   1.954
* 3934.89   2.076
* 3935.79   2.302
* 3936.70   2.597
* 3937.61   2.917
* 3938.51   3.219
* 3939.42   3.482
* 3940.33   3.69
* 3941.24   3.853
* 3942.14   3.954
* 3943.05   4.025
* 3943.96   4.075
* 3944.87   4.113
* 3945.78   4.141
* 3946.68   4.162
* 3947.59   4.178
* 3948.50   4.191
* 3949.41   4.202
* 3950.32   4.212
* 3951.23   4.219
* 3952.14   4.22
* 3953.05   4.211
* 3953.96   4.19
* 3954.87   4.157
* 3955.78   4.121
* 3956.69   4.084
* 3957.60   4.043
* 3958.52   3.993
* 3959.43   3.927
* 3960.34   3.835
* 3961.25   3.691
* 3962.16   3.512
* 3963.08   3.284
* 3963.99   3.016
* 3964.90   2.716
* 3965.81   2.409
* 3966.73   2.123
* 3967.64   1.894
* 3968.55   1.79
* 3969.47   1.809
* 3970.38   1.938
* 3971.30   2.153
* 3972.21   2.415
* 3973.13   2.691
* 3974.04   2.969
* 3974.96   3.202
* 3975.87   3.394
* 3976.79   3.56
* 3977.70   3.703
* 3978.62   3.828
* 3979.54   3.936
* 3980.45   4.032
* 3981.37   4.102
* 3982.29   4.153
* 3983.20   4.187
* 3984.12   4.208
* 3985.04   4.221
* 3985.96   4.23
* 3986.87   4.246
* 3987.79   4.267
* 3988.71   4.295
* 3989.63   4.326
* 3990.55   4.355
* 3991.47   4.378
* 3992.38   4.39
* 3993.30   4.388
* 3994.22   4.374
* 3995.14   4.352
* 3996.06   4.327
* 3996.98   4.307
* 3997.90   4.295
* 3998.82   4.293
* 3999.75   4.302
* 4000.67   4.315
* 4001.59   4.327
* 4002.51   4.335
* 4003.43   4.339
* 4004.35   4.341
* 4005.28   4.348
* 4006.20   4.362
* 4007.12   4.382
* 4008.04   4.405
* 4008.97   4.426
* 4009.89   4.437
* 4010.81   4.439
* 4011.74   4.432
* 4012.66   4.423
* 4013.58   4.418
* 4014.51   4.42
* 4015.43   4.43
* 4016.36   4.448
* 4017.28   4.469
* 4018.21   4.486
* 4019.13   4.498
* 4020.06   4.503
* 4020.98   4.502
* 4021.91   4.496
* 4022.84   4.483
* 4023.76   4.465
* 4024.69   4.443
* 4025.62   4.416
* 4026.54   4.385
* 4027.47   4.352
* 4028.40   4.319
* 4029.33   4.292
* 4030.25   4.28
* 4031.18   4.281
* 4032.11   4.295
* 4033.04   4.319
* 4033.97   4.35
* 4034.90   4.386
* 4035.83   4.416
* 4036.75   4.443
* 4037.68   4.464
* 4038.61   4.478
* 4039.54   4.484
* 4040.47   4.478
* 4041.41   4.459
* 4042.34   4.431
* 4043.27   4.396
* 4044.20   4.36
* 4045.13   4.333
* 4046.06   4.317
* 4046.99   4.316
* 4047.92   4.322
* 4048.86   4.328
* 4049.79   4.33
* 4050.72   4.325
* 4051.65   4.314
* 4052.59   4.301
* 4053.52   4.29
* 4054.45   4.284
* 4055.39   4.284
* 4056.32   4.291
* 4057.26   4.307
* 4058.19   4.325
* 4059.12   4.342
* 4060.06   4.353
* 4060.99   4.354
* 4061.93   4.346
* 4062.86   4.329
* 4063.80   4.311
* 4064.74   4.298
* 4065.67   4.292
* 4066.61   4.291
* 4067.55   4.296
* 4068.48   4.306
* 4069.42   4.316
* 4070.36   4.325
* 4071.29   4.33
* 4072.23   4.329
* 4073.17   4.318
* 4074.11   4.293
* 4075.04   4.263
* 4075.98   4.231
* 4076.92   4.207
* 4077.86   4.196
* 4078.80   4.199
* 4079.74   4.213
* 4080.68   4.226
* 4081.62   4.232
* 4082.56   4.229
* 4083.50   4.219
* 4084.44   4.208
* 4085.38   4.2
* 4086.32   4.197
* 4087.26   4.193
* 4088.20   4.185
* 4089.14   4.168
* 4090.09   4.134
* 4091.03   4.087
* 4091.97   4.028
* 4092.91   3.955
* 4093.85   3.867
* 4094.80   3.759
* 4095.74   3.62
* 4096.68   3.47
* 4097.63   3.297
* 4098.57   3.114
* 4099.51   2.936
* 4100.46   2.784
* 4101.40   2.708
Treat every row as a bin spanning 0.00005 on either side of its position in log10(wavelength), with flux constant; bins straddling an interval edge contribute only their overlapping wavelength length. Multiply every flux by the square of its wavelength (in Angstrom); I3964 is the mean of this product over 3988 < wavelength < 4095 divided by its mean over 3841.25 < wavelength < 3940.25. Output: 1.25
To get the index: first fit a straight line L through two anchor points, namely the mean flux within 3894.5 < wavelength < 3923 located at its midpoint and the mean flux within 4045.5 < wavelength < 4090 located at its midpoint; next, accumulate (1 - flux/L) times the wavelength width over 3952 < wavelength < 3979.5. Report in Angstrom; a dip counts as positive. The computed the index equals 5.98 Angstrom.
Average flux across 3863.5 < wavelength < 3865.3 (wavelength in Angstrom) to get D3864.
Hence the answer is 4.32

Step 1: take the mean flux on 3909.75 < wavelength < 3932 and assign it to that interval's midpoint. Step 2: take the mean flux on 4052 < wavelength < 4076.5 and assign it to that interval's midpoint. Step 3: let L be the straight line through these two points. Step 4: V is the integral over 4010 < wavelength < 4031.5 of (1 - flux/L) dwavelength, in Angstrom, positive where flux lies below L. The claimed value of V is -1.3 Angstrom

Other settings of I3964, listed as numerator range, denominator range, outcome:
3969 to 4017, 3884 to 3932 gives 1.14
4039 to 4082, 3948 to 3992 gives 1.25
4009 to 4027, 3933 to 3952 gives 1.30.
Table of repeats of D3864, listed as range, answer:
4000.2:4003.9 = 4.34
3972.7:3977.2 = 3.16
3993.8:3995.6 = 4.36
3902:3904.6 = 4.01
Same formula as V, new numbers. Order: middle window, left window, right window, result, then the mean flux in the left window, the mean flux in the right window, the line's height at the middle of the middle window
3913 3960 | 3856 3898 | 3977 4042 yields 3.4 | 3.73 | 4.34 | 4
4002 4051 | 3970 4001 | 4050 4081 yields -3.6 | 3.89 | 4.29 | 4.1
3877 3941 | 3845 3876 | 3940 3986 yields 5.4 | 4.15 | 3.58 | 3.88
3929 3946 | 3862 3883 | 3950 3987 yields 2.8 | 4.08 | 3.47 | 3.67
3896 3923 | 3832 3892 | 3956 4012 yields -2.5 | 3.69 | 3.78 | 3.73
